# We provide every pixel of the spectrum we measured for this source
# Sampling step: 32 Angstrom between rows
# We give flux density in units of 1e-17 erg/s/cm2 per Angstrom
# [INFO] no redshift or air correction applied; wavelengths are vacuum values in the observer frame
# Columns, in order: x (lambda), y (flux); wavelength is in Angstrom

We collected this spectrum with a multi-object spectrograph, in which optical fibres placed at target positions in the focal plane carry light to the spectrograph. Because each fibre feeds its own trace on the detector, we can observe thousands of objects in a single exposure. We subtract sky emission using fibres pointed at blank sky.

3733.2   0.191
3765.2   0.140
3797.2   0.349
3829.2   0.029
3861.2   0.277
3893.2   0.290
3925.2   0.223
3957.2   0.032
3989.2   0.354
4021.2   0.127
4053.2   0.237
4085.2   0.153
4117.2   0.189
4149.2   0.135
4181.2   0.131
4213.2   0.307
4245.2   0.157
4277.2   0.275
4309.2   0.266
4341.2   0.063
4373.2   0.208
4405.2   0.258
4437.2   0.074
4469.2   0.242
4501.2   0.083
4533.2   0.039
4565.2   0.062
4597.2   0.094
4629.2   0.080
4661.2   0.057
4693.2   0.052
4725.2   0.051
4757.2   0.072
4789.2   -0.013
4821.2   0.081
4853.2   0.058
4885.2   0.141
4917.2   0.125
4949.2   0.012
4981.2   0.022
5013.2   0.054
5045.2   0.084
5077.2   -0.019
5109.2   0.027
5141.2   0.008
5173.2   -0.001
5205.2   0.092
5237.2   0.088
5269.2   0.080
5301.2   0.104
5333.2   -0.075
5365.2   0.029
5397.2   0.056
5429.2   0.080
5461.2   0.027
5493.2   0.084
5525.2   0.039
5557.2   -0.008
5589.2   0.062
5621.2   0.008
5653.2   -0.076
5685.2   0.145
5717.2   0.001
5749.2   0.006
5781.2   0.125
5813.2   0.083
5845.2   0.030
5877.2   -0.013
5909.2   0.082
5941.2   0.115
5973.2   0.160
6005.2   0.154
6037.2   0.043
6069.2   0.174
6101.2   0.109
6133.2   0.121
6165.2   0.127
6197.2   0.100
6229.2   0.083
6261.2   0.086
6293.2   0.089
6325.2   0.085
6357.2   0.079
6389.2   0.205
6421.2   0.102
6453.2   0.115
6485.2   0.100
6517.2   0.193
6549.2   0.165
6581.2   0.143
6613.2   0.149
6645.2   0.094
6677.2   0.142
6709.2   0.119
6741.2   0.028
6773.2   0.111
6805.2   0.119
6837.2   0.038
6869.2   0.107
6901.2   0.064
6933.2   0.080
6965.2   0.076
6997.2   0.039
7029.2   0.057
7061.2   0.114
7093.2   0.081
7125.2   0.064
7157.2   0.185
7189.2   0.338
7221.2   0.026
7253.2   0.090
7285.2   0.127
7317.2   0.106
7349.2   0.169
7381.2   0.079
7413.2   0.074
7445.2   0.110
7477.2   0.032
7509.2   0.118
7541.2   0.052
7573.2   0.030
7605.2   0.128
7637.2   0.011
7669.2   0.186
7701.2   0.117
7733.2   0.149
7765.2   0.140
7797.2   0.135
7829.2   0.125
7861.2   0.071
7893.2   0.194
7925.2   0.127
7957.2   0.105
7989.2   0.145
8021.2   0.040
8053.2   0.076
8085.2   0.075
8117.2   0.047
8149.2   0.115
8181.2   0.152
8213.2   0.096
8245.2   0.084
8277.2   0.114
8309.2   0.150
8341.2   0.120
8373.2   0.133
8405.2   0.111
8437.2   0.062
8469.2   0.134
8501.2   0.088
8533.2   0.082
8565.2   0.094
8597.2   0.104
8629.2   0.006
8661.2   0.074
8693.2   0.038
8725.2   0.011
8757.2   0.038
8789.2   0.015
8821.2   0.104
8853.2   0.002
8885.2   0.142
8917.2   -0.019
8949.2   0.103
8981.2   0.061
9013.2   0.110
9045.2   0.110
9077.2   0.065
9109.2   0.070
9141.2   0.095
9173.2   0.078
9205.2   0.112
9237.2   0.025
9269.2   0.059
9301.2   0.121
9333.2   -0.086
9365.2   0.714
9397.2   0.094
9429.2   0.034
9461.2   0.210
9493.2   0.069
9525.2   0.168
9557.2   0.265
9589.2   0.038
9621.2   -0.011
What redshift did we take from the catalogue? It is 0.92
